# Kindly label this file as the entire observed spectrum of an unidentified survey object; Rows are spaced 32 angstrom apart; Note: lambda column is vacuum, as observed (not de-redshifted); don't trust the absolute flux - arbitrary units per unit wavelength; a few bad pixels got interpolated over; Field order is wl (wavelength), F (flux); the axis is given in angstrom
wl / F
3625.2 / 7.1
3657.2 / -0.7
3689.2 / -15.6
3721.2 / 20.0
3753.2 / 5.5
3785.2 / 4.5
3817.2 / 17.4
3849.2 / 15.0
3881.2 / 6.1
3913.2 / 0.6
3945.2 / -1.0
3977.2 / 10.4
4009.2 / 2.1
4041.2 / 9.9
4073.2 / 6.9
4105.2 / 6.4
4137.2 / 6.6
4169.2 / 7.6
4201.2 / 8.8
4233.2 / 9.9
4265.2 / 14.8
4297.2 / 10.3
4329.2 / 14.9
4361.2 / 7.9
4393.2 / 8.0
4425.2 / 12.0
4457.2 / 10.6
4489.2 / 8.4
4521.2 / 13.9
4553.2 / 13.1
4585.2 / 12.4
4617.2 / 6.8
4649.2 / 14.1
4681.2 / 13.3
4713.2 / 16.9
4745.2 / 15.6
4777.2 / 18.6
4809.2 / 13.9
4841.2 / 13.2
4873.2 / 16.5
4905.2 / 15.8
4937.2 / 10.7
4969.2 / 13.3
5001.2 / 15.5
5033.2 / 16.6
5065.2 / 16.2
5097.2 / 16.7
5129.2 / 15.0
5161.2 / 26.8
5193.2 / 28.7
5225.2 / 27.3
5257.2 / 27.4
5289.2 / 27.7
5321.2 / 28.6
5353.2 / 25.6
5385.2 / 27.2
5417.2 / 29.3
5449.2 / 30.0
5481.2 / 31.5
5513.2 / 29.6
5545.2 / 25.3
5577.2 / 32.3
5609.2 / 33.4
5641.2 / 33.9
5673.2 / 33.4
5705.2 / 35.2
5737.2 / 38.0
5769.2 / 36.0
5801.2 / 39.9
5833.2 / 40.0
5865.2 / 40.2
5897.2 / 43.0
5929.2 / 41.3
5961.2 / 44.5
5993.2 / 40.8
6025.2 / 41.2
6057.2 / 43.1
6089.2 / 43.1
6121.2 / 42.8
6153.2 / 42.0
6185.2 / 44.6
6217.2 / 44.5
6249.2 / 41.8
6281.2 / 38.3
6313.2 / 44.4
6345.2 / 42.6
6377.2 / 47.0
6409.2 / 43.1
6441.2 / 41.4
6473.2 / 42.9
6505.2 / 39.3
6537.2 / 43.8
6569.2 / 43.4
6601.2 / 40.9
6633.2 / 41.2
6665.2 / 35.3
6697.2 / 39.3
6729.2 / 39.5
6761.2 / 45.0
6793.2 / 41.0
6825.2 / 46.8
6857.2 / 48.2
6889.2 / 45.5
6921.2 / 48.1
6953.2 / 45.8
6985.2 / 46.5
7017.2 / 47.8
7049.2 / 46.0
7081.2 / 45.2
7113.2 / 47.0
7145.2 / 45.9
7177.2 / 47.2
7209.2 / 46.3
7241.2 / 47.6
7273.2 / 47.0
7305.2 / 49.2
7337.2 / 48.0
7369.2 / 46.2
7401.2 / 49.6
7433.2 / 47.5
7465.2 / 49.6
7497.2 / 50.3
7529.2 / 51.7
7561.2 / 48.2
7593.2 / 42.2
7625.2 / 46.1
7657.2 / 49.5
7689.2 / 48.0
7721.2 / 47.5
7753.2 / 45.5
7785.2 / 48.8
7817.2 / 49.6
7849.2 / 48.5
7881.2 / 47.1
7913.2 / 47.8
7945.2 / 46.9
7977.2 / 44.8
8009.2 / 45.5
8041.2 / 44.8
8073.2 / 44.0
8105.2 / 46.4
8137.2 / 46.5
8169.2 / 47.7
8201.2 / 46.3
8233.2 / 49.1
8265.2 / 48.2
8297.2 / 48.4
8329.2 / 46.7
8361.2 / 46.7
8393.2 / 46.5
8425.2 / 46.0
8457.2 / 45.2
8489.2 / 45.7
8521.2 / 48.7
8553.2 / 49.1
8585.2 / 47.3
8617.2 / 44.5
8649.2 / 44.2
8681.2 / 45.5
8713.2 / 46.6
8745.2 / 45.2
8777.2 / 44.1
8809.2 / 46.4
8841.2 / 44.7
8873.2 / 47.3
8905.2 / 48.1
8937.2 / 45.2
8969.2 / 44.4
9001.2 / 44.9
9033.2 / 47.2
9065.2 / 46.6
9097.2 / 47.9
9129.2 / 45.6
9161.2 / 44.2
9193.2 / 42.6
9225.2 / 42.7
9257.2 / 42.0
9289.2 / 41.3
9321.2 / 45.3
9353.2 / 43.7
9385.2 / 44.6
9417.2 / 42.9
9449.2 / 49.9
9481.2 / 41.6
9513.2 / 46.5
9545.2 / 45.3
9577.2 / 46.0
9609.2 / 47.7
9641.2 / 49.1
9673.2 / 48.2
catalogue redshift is 0.290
